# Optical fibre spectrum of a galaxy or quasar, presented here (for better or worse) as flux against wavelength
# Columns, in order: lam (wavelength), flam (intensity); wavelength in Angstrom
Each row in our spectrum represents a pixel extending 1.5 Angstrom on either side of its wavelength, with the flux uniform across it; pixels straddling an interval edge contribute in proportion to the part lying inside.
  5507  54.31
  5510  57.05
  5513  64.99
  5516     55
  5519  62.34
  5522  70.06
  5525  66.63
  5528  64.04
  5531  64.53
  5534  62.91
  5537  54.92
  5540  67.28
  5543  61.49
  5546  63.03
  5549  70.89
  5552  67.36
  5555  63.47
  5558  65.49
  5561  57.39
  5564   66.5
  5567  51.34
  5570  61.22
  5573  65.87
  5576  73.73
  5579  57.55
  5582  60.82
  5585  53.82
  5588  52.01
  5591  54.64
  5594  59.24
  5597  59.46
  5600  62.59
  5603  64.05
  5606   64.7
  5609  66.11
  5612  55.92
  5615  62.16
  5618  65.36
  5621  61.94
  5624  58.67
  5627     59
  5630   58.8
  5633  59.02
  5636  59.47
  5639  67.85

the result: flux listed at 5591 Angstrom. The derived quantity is 54.64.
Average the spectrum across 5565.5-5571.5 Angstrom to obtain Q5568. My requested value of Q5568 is 56.3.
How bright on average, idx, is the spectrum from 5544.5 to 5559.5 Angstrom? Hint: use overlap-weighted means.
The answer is 66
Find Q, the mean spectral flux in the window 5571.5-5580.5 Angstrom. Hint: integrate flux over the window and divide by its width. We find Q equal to 65.7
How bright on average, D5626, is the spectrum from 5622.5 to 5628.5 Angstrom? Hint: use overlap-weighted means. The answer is 58.8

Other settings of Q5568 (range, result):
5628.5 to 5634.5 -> 58.9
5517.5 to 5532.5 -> 65.5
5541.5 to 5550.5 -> 65.1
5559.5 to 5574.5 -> 60.5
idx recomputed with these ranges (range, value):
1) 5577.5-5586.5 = 57.4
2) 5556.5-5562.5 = 61.4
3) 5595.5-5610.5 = 63.4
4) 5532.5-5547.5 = 61.9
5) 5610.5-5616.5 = 59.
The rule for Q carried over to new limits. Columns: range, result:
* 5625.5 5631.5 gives 58.9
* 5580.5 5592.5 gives 55.3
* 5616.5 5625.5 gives 62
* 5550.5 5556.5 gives 65.4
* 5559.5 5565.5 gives 61.9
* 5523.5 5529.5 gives 65.3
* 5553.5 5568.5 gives 60.8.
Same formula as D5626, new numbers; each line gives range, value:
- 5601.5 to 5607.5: 64.4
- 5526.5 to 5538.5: 61.6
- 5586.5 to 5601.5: 57.6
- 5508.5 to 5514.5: 61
